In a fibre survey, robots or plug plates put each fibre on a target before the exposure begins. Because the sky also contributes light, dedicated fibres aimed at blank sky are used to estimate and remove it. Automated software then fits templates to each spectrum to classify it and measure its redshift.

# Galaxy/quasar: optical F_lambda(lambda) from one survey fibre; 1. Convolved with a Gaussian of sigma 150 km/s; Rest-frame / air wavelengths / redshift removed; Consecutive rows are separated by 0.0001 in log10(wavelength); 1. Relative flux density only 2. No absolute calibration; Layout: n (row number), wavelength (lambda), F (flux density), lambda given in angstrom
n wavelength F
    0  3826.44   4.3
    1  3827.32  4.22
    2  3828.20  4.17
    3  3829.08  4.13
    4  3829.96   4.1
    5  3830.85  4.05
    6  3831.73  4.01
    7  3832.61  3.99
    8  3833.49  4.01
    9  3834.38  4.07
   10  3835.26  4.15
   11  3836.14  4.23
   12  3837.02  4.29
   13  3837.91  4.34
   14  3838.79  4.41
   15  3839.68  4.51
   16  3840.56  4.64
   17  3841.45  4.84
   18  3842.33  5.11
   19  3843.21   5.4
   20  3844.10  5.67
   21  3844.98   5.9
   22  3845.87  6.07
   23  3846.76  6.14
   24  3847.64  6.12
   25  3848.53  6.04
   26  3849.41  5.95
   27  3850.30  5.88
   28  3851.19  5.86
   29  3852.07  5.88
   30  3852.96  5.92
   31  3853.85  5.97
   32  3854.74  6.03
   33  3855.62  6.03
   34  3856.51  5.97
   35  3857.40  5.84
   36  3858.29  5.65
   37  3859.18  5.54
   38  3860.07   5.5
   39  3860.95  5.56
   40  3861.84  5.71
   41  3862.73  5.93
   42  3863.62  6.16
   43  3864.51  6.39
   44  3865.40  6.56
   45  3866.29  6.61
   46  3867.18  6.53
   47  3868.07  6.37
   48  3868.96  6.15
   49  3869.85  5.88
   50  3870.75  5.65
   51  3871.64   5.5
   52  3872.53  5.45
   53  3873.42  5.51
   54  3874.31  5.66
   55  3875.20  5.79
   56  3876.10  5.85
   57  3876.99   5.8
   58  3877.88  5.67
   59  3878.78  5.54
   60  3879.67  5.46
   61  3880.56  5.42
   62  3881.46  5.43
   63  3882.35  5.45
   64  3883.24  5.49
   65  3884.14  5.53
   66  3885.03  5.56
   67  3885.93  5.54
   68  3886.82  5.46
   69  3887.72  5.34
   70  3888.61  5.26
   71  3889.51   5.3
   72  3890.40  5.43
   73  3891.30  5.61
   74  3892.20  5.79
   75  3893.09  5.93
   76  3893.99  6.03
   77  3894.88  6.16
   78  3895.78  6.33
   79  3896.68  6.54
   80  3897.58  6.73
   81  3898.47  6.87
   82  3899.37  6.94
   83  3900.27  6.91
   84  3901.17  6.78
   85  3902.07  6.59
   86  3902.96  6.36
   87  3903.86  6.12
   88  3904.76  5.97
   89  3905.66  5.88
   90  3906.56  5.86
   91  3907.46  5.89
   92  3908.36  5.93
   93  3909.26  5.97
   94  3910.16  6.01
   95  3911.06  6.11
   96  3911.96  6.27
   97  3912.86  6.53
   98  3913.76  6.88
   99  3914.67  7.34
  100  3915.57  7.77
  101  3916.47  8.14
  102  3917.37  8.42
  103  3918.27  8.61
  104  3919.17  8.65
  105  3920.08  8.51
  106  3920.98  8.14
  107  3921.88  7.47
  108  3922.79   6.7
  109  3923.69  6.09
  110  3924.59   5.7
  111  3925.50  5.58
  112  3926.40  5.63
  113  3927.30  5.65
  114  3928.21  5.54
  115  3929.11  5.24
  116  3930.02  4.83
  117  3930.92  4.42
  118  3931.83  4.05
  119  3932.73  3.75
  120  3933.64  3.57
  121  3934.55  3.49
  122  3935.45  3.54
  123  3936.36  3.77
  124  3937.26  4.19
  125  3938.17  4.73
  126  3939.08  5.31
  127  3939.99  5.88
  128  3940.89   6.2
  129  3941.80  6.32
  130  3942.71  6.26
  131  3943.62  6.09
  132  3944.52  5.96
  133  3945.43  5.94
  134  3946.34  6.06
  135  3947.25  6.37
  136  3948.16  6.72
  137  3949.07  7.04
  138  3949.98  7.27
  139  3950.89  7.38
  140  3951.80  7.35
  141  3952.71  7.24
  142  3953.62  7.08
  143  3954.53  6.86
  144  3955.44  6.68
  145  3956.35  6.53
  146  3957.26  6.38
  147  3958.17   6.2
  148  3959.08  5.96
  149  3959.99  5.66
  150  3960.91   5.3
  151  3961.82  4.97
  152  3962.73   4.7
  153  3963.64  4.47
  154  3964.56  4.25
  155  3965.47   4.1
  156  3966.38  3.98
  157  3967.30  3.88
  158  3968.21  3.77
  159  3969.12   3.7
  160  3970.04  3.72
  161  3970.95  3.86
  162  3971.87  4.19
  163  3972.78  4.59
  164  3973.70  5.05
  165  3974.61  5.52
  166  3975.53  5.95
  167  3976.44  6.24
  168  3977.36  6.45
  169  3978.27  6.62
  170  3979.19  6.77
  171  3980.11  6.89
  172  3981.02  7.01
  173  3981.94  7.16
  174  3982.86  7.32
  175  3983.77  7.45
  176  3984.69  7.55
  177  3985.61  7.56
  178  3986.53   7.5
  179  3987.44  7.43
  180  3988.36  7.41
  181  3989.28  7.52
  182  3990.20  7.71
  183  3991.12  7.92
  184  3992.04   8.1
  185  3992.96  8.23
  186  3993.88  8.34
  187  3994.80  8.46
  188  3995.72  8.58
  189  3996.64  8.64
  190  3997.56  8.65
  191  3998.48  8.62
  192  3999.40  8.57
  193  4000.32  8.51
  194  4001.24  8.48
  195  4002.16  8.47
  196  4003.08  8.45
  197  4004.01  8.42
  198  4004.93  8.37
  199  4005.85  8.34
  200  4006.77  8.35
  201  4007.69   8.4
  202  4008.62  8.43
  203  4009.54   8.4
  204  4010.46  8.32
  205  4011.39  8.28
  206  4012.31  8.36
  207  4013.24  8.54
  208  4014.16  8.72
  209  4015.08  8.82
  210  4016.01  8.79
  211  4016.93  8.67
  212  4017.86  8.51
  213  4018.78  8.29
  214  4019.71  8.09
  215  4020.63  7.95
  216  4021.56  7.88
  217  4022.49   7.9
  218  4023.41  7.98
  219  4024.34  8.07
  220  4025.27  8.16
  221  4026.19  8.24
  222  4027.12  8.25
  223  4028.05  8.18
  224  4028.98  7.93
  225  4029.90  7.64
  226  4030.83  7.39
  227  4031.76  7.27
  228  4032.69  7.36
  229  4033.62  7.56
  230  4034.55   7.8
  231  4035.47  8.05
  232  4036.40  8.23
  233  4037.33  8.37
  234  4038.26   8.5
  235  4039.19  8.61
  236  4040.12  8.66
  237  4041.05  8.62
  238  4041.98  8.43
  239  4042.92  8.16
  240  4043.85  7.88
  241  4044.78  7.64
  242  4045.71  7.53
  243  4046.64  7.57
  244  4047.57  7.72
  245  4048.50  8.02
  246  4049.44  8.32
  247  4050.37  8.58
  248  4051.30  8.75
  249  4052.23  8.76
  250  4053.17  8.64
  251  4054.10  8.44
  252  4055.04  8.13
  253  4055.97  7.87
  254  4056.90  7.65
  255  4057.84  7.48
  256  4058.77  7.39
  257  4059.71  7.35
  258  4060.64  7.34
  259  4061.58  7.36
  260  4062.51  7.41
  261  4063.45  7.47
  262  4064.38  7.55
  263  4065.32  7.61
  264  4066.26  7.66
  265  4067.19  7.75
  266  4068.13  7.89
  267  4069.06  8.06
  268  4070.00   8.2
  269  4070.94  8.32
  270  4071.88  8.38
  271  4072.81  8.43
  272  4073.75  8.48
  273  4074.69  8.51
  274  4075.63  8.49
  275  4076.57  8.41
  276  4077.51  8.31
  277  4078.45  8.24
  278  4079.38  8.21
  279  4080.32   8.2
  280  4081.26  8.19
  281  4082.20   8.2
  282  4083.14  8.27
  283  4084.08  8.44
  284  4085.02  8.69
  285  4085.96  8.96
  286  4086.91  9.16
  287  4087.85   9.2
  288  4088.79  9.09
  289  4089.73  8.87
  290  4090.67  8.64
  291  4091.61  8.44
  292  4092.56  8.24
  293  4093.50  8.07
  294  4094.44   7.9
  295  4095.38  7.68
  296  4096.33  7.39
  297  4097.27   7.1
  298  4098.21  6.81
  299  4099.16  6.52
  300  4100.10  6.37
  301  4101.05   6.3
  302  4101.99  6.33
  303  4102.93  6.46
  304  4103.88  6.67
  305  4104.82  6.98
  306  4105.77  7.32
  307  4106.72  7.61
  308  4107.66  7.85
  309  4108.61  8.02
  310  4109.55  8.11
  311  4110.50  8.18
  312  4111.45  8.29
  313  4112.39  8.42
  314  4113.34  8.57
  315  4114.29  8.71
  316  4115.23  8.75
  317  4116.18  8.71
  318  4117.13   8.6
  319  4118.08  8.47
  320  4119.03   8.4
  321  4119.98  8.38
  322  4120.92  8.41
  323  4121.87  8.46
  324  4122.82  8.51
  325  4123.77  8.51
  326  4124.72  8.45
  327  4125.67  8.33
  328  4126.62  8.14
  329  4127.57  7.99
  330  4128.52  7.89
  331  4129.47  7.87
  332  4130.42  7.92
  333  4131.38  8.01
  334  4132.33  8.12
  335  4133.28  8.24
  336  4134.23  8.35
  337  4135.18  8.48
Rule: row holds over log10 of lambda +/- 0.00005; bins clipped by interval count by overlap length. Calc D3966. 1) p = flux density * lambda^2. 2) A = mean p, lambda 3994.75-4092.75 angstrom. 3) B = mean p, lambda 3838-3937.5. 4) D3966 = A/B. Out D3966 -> 1.5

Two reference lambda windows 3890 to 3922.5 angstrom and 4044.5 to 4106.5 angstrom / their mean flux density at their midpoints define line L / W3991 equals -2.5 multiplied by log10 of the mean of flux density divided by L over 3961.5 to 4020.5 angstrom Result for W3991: 0.031 mag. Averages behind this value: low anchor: 6.71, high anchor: 7.91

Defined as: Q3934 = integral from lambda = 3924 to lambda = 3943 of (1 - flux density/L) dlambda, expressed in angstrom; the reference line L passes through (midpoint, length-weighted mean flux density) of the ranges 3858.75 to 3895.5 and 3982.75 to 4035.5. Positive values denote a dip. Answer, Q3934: 5.1 angstrom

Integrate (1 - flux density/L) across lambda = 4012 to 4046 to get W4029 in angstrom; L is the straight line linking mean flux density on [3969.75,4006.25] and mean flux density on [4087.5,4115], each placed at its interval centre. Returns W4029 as -3.2 angstrom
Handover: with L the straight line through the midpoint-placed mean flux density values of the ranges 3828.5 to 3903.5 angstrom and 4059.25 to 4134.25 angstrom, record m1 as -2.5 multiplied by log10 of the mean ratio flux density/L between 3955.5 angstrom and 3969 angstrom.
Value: 0.296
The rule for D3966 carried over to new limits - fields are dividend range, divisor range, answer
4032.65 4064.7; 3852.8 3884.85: 1.50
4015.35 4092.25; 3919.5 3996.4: 1.42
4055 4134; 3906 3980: 1.48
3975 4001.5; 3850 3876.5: 1.38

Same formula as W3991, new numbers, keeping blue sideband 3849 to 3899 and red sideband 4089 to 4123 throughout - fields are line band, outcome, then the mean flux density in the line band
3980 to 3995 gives -0.12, 7.62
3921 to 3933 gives 0.13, 5.56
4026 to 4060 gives -0.10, 8.03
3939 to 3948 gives 0.06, 6.09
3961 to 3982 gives 0.30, 5.09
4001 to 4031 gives -0.17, 8.28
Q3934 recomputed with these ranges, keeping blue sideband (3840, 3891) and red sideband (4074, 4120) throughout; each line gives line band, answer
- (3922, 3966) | 6.1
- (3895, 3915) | -0.9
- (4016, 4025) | -1.1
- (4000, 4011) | -2.0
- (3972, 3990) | 0.5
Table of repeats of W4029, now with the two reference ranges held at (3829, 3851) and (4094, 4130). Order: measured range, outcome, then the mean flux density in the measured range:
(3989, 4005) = -4.2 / 8.34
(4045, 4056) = -1.6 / 8.2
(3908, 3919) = -2.6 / 7.05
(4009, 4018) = -2.4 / 8.54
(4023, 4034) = -1.4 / 7.83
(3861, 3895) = -2.9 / 5.75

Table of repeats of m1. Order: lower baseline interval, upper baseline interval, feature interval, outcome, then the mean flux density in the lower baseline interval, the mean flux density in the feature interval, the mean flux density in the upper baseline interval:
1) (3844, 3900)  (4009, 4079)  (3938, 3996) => 0.14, 5.87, 6.25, 8.09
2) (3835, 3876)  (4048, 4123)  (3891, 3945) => 0.04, 5.65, 6.08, 8.03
